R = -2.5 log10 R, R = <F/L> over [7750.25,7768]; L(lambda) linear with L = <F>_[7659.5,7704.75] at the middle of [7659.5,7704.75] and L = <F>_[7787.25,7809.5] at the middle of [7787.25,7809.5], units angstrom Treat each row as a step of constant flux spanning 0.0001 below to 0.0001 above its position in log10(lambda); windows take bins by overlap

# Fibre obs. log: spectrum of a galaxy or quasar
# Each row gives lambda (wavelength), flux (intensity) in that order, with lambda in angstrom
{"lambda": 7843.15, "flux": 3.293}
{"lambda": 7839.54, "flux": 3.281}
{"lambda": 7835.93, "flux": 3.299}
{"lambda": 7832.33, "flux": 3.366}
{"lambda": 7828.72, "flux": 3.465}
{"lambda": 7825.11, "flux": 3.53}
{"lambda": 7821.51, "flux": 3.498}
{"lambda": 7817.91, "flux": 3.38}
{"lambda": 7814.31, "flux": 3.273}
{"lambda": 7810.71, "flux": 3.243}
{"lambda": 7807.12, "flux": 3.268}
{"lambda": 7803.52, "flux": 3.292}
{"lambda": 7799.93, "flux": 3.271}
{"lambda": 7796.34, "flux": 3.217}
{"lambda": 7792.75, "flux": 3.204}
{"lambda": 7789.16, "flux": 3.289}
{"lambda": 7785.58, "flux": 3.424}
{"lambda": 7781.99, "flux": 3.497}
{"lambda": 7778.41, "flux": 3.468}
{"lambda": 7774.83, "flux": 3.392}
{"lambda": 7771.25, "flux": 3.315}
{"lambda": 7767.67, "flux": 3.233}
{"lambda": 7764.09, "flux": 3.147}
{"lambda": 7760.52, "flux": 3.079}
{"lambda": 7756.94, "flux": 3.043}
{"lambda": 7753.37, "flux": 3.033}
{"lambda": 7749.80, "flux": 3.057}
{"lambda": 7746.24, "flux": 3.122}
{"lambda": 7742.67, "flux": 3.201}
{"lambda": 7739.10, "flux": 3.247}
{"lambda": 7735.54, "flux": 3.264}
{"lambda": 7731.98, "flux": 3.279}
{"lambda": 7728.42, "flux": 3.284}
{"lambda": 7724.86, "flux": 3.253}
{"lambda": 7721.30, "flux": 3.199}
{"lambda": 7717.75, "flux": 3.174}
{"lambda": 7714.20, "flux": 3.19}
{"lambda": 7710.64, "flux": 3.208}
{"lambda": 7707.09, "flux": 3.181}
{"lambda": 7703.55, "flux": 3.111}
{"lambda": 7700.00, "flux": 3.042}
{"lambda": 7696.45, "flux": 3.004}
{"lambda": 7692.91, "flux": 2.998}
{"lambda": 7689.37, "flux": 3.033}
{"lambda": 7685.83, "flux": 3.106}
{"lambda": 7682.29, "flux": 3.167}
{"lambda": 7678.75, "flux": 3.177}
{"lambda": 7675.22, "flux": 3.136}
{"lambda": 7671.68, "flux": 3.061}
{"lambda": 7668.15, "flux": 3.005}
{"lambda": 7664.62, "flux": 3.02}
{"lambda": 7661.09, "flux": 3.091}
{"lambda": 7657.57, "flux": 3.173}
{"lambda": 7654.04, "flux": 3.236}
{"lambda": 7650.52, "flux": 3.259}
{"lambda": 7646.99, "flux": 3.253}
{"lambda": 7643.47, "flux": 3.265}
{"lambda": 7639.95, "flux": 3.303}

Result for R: 0.036 mag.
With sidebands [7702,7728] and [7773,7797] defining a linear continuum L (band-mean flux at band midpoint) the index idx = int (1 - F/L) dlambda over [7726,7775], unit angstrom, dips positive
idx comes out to 1.4 angstrom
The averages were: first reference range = 3.19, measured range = 3.19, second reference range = 3.36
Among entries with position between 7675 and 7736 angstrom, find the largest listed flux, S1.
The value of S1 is 3.284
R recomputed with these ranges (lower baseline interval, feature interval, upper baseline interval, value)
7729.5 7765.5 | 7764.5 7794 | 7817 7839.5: -0.03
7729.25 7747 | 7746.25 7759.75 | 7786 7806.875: 0.06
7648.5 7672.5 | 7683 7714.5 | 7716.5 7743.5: 0.03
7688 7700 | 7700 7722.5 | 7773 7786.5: -0.02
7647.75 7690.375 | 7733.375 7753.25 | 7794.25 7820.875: 0.01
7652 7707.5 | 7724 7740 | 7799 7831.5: -0.02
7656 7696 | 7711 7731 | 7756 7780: -0.02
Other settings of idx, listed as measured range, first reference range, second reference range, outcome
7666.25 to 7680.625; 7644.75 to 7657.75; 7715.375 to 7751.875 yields 0.6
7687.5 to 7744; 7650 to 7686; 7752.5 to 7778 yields -0.1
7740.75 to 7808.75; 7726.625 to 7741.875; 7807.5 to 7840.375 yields 1.5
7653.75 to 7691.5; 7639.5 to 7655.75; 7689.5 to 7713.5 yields 0.9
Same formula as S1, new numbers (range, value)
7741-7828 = 3.53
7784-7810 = 3.424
